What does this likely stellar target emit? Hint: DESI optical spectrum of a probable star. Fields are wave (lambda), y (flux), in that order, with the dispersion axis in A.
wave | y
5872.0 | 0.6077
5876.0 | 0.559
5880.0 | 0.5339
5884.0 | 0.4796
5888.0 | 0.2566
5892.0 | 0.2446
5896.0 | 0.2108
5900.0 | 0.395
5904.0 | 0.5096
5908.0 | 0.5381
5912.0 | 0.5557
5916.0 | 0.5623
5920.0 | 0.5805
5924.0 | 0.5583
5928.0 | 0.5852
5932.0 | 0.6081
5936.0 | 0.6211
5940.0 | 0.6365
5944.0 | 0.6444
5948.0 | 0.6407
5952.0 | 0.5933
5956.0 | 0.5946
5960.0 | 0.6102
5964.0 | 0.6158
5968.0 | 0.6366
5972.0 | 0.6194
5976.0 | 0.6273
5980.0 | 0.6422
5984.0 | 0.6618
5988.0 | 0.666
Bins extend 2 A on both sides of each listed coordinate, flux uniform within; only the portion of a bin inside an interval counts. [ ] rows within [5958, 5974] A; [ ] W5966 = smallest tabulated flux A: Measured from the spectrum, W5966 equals 0.6102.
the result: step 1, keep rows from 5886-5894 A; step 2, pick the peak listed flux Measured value 0.2566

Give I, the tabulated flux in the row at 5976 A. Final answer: 0.6273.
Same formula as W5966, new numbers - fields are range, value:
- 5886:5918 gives 0.2108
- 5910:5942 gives 0.5557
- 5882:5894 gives 0.2446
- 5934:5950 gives 0.6211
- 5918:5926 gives 0.5583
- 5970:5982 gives 0.6194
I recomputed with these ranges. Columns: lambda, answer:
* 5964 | 0.6158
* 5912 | 0.5557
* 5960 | 0.6102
